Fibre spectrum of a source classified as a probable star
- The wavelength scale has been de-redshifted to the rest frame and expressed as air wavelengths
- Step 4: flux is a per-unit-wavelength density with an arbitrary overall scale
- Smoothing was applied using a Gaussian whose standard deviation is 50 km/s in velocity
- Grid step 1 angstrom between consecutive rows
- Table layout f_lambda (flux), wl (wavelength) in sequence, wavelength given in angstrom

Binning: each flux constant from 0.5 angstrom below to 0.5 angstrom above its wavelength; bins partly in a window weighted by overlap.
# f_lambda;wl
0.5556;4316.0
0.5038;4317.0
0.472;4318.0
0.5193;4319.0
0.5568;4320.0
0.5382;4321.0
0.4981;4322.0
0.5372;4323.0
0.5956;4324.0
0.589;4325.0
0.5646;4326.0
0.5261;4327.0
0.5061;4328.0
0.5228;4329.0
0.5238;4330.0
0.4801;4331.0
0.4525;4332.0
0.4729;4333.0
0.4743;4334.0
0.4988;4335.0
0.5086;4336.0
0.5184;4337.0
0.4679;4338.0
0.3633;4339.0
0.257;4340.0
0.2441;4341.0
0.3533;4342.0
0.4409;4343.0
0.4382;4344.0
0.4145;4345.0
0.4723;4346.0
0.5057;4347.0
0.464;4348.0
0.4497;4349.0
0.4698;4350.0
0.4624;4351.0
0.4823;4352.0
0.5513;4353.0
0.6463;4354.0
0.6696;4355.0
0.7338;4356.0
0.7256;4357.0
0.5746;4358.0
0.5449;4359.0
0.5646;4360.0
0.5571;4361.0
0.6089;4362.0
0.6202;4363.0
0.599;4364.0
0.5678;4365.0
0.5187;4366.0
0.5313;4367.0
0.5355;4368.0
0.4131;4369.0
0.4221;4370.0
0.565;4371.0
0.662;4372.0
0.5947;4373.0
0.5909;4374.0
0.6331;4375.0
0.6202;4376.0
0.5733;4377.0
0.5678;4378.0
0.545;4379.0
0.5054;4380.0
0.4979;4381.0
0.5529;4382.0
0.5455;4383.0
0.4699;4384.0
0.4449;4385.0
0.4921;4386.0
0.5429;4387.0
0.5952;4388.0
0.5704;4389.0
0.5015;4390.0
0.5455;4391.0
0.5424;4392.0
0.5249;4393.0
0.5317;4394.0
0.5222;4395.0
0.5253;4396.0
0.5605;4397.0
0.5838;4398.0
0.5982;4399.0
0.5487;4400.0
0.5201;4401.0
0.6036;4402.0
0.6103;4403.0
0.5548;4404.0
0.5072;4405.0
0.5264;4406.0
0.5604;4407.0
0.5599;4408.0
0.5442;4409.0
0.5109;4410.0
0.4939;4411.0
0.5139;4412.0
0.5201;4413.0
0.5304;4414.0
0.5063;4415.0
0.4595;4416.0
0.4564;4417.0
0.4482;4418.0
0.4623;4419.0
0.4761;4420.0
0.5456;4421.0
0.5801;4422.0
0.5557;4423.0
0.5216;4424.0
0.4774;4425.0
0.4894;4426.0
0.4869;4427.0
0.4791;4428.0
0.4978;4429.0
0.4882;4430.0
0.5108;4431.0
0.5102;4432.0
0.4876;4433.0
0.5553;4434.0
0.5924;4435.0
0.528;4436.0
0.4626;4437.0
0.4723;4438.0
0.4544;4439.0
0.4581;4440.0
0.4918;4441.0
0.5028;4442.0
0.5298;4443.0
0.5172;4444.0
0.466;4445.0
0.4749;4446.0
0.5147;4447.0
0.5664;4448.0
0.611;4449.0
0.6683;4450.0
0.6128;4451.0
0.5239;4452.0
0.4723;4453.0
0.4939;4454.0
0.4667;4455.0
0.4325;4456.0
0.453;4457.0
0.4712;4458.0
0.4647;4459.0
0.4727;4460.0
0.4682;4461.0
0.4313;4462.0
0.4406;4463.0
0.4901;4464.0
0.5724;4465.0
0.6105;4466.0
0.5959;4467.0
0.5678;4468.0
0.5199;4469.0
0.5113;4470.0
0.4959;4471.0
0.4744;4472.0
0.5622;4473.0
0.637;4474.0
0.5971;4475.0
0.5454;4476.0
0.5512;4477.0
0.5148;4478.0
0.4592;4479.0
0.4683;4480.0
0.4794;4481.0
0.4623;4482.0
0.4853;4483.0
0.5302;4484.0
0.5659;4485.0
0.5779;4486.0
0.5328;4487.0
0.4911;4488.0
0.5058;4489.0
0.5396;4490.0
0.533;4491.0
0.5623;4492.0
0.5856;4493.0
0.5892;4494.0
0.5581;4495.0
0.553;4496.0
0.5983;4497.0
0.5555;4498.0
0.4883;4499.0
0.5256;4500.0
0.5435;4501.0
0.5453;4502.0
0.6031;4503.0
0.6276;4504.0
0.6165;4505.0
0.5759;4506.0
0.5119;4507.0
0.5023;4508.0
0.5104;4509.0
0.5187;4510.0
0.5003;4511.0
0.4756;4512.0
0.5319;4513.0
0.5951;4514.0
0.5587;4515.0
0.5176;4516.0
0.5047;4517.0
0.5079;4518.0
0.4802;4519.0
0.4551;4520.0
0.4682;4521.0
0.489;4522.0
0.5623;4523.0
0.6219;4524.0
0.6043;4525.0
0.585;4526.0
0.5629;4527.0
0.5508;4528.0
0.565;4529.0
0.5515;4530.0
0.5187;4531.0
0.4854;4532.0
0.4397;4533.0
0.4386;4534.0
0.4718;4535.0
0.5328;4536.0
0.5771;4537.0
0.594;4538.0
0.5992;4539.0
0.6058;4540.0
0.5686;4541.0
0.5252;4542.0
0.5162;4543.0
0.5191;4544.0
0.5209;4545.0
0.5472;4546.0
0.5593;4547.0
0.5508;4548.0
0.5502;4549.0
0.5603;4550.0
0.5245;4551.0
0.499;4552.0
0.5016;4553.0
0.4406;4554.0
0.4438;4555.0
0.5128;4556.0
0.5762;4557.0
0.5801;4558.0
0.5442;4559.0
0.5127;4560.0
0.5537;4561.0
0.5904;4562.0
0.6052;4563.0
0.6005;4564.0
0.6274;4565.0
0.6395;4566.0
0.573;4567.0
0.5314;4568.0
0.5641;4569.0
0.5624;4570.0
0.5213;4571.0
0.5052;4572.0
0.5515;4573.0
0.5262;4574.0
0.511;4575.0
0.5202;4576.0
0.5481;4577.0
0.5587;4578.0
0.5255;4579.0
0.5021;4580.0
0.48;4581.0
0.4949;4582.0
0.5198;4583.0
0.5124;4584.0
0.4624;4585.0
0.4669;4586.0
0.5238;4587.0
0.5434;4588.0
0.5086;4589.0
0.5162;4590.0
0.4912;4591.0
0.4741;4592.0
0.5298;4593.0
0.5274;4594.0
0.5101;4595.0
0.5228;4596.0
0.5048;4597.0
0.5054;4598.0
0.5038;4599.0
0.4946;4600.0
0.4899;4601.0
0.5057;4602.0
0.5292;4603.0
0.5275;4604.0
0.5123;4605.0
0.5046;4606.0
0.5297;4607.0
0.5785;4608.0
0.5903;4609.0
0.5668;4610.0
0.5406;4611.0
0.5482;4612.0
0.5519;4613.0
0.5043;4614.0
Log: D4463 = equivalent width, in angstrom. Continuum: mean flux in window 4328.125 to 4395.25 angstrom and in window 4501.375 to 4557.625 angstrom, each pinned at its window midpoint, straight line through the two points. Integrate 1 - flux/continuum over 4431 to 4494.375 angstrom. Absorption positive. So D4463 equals 1.17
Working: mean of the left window 0.52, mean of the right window 0.534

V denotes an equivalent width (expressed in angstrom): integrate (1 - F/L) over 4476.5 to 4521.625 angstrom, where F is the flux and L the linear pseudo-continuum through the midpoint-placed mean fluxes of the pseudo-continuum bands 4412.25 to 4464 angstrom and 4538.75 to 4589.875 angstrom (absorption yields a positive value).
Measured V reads -1.0 angstrom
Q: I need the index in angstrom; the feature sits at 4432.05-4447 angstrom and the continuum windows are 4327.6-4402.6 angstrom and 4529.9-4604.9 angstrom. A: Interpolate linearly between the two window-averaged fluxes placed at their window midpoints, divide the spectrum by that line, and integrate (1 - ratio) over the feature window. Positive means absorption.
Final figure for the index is 0.72 angstrom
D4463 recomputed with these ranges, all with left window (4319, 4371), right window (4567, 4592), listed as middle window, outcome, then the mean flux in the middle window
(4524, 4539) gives -0.6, 0.539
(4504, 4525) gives -0.5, 0.53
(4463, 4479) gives -0.9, 0.543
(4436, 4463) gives 0.9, 0.498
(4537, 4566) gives -1.8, 0.55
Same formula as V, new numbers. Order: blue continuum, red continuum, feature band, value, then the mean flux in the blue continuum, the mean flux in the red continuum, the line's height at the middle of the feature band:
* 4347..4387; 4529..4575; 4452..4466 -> 1.7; 0.552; 0.54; 0.546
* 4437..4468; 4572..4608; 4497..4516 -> -1.3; 0.507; 0.513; 0.509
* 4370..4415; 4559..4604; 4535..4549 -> -0.5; 0.546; 0.529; 0.532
